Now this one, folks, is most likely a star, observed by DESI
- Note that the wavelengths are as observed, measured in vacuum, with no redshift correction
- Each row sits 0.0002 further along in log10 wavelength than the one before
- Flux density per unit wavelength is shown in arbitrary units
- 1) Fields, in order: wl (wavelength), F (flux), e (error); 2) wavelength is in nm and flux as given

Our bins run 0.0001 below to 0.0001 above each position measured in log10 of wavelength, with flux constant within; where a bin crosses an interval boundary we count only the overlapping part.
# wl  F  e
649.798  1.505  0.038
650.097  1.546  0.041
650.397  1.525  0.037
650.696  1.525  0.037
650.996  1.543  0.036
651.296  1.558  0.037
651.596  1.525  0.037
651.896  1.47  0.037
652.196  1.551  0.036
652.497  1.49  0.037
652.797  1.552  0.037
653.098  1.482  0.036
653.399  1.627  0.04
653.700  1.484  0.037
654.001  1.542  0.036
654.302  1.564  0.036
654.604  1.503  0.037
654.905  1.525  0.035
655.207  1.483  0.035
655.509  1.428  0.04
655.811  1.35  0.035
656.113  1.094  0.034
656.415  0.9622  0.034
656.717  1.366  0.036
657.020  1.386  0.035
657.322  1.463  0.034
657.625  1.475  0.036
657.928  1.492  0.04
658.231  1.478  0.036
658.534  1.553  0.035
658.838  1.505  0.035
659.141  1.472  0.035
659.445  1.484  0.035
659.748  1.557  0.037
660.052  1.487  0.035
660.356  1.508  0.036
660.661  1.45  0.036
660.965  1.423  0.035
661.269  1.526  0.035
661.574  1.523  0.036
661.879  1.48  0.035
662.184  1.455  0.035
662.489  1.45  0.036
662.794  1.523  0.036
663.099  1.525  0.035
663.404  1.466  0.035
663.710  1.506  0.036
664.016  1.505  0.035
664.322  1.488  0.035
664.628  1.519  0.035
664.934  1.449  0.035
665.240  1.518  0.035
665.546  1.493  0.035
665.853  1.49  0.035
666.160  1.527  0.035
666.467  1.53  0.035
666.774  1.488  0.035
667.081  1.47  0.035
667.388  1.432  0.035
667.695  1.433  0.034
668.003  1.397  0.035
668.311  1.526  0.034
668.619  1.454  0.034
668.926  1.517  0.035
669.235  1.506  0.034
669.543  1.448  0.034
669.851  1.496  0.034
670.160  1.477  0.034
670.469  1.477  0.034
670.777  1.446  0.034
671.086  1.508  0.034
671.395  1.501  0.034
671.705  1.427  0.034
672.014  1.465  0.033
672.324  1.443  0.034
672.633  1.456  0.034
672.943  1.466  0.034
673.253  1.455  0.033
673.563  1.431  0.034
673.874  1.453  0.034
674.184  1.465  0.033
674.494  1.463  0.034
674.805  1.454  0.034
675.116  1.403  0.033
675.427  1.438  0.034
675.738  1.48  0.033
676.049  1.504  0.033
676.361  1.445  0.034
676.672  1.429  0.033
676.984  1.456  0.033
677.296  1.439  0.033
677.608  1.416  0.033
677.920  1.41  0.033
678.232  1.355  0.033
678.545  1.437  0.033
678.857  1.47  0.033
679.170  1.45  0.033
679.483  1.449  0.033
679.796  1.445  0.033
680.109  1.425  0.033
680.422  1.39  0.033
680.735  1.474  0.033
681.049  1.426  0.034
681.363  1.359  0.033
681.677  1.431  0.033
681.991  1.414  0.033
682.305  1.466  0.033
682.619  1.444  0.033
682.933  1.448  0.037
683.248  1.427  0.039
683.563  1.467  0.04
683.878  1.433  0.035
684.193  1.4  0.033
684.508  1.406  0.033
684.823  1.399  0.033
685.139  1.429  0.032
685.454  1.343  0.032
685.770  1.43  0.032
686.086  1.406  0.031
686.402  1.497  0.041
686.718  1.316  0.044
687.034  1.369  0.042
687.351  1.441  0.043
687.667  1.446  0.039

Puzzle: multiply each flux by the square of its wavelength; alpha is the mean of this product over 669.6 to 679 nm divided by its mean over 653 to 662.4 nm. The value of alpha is 1.05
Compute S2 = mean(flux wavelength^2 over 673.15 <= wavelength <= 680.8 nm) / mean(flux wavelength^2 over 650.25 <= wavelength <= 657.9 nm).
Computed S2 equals 1.06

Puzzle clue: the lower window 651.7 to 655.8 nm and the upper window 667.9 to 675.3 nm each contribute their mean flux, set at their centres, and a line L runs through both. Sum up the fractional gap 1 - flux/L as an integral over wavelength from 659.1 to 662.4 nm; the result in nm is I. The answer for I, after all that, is 0.01 nm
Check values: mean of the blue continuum 1.51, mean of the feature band 1.49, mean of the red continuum 1.46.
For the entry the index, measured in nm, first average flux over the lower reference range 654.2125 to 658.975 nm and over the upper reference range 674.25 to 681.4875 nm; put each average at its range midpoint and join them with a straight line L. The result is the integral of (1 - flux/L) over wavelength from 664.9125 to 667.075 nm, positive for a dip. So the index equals -0.12 nm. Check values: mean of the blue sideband 1.41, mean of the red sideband 1.44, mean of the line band 1.5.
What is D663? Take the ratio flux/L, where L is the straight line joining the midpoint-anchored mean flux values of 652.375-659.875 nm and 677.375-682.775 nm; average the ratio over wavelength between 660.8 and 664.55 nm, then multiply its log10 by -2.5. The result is -0.033 mag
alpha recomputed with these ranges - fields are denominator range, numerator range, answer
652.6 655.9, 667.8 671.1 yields 1.03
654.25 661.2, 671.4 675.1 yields 1.06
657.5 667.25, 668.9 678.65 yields 1.01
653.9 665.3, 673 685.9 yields 1.04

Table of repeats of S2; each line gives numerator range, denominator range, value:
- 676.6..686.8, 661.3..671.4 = 1.00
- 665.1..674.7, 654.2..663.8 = 1.05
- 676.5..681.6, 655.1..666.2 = 1.04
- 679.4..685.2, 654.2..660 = 1.08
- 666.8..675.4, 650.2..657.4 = 1.06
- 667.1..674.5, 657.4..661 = 1.02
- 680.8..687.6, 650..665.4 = 1.04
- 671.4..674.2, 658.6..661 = 1.01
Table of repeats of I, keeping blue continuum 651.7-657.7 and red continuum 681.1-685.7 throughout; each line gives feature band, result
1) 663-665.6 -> -0.11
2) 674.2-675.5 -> -0.02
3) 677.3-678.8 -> 0.01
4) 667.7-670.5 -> -0.09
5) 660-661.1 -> -0.02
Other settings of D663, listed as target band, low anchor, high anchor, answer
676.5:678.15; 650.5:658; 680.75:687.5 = 0.00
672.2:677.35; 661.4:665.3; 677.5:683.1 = 0.00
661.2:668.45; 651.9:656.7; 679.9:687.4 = -0.04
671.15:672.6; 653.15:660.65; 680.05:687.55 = -0.02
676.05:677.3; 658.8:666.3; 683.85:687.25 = -0.01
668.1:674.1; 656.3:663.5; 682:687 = -0.02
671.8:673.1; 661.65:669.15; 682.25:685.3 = 0.01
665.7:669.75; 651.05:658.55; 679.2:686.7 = -0.03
